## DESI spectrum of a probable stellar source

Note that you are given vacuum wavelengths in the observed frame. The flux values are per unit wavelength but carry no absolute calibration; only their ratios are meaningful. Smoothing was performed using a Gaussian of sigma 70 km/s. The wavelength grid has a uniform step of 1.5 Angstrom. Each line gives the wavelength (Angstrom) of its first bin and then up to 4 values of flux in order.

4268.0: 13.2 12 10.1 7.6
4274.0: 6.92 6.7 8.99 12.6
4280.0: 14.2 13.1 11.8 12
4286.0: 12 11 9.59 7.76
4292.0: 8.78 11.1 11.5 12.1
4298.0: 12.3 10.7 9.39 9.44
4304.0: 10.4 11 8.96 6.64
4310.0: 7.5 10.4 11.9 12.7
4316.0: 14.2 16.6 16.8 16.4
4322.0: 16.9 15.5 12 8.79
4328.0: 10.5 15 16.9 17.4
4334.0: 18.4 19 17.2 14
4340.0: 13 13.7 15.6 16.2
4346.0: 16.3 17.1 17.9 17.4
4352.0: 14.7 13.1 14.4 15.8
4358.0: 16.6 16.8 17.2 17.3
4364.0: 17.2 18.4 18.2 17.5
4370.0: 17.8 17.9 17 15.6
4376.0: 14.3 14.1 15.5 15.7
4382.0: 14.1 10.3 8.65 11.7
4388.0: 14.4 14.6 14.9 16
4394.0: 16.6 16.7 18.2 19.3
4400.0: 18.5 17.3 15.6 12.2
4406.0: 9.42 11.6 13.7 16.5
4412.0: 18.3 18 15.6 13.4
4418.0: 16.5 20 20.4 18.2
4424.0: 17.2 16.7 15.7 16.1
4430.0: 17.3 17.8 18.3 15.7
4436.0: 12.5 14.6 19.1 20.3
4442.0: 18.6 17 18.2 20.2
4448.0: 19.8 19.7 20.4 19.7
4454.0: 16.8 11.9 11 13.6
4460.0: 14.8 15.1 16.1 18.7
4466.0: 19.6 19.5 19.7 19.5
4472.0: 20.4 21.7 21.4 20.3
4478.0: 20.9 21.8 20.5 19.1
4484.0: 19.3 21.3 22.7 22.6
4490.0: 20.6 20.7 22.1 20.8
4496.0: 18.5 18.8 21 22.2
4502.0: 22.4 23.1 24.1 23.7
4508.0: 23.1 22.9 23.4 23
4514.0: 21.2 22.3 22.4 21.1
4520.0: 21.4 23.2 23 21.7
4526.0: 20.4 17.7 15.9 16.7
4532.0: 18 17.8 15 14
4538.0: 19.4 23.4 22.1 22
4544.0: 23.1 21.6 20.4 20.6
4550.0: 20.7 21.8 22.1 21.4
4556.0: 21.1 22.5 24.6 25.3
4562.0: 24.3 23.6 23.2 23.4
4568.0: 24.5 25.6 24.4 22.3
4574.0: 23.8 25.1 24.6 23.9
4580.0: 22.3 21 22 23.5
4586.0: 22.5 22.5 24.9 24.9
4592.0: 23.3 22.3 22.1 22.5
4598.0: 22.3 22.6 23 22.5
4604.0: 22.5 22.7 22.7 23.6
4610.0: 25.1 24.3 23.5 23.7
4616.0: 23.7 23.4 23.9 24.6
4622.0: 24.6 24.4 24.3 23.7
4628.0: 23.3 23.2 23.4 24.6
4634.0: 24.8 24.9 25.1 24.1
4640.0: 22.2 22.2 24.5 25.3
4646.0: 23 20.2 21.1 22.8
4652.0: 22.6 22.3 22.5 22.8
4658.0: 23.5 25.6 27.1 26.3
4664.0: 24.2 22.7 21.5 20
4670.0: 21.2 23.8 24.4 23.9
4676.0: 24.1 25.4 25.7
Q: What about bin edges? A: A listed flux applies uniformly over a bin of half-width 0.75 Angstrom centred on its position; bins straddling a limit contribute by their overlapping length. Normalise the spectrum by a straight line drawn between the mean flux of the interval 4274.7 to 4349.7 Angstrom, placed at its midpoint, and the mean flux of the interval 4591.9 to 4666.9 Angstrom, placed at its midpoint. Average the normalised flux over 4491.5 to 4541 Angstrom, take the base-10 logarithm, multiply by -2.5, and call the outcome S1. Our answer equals -0.06 mag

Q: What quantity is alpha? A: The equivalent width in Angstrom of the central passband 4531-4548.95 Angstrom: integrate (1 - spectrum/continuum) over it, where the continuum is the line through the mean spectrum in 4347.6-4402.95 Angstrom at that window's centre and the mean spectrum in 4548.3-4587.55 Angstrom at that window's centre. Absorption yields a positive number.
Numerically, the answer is 1.9 Angstrom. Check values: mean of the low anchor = 15.9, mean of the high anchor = 23.1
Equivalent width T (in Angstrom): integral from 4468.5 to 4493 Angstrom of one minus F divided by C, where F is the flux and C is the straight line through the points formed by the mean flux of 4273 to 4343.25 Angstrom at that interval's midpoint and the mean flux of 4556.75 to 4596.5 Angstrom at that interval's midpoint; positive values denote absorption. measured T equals -1.6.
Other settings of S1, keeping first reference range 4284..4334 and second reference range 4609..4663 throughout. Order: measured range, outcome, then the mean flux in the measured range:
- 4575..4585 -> -0.07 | 23.1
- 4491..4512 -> -0.16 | 21.9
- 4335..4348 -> -0.19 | 15.7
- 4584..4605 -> -0.03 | 22.9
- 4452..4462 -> 0.19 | 14.6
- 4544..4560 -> -0.05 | 21.8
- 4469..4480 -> -0.16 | 20.8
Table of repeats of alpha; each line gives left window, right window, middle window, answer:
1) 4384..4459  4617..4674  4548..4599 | -4.6 Angstrom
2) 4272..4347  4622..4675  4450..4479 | -0.8 Angstrom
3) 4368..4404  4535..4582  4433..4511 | -1.7 Angstrom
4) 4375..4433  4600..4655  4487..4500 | -1.4 Angstrom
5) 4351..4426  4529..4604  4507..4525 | -1.9 Angstrom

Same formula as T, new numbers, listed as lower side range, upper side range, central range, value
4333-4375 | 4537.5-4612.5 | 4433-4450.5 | 1.11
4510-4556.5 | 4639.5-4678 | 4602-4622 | -1.20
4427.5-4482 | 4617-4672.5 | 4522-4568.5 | -0.78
